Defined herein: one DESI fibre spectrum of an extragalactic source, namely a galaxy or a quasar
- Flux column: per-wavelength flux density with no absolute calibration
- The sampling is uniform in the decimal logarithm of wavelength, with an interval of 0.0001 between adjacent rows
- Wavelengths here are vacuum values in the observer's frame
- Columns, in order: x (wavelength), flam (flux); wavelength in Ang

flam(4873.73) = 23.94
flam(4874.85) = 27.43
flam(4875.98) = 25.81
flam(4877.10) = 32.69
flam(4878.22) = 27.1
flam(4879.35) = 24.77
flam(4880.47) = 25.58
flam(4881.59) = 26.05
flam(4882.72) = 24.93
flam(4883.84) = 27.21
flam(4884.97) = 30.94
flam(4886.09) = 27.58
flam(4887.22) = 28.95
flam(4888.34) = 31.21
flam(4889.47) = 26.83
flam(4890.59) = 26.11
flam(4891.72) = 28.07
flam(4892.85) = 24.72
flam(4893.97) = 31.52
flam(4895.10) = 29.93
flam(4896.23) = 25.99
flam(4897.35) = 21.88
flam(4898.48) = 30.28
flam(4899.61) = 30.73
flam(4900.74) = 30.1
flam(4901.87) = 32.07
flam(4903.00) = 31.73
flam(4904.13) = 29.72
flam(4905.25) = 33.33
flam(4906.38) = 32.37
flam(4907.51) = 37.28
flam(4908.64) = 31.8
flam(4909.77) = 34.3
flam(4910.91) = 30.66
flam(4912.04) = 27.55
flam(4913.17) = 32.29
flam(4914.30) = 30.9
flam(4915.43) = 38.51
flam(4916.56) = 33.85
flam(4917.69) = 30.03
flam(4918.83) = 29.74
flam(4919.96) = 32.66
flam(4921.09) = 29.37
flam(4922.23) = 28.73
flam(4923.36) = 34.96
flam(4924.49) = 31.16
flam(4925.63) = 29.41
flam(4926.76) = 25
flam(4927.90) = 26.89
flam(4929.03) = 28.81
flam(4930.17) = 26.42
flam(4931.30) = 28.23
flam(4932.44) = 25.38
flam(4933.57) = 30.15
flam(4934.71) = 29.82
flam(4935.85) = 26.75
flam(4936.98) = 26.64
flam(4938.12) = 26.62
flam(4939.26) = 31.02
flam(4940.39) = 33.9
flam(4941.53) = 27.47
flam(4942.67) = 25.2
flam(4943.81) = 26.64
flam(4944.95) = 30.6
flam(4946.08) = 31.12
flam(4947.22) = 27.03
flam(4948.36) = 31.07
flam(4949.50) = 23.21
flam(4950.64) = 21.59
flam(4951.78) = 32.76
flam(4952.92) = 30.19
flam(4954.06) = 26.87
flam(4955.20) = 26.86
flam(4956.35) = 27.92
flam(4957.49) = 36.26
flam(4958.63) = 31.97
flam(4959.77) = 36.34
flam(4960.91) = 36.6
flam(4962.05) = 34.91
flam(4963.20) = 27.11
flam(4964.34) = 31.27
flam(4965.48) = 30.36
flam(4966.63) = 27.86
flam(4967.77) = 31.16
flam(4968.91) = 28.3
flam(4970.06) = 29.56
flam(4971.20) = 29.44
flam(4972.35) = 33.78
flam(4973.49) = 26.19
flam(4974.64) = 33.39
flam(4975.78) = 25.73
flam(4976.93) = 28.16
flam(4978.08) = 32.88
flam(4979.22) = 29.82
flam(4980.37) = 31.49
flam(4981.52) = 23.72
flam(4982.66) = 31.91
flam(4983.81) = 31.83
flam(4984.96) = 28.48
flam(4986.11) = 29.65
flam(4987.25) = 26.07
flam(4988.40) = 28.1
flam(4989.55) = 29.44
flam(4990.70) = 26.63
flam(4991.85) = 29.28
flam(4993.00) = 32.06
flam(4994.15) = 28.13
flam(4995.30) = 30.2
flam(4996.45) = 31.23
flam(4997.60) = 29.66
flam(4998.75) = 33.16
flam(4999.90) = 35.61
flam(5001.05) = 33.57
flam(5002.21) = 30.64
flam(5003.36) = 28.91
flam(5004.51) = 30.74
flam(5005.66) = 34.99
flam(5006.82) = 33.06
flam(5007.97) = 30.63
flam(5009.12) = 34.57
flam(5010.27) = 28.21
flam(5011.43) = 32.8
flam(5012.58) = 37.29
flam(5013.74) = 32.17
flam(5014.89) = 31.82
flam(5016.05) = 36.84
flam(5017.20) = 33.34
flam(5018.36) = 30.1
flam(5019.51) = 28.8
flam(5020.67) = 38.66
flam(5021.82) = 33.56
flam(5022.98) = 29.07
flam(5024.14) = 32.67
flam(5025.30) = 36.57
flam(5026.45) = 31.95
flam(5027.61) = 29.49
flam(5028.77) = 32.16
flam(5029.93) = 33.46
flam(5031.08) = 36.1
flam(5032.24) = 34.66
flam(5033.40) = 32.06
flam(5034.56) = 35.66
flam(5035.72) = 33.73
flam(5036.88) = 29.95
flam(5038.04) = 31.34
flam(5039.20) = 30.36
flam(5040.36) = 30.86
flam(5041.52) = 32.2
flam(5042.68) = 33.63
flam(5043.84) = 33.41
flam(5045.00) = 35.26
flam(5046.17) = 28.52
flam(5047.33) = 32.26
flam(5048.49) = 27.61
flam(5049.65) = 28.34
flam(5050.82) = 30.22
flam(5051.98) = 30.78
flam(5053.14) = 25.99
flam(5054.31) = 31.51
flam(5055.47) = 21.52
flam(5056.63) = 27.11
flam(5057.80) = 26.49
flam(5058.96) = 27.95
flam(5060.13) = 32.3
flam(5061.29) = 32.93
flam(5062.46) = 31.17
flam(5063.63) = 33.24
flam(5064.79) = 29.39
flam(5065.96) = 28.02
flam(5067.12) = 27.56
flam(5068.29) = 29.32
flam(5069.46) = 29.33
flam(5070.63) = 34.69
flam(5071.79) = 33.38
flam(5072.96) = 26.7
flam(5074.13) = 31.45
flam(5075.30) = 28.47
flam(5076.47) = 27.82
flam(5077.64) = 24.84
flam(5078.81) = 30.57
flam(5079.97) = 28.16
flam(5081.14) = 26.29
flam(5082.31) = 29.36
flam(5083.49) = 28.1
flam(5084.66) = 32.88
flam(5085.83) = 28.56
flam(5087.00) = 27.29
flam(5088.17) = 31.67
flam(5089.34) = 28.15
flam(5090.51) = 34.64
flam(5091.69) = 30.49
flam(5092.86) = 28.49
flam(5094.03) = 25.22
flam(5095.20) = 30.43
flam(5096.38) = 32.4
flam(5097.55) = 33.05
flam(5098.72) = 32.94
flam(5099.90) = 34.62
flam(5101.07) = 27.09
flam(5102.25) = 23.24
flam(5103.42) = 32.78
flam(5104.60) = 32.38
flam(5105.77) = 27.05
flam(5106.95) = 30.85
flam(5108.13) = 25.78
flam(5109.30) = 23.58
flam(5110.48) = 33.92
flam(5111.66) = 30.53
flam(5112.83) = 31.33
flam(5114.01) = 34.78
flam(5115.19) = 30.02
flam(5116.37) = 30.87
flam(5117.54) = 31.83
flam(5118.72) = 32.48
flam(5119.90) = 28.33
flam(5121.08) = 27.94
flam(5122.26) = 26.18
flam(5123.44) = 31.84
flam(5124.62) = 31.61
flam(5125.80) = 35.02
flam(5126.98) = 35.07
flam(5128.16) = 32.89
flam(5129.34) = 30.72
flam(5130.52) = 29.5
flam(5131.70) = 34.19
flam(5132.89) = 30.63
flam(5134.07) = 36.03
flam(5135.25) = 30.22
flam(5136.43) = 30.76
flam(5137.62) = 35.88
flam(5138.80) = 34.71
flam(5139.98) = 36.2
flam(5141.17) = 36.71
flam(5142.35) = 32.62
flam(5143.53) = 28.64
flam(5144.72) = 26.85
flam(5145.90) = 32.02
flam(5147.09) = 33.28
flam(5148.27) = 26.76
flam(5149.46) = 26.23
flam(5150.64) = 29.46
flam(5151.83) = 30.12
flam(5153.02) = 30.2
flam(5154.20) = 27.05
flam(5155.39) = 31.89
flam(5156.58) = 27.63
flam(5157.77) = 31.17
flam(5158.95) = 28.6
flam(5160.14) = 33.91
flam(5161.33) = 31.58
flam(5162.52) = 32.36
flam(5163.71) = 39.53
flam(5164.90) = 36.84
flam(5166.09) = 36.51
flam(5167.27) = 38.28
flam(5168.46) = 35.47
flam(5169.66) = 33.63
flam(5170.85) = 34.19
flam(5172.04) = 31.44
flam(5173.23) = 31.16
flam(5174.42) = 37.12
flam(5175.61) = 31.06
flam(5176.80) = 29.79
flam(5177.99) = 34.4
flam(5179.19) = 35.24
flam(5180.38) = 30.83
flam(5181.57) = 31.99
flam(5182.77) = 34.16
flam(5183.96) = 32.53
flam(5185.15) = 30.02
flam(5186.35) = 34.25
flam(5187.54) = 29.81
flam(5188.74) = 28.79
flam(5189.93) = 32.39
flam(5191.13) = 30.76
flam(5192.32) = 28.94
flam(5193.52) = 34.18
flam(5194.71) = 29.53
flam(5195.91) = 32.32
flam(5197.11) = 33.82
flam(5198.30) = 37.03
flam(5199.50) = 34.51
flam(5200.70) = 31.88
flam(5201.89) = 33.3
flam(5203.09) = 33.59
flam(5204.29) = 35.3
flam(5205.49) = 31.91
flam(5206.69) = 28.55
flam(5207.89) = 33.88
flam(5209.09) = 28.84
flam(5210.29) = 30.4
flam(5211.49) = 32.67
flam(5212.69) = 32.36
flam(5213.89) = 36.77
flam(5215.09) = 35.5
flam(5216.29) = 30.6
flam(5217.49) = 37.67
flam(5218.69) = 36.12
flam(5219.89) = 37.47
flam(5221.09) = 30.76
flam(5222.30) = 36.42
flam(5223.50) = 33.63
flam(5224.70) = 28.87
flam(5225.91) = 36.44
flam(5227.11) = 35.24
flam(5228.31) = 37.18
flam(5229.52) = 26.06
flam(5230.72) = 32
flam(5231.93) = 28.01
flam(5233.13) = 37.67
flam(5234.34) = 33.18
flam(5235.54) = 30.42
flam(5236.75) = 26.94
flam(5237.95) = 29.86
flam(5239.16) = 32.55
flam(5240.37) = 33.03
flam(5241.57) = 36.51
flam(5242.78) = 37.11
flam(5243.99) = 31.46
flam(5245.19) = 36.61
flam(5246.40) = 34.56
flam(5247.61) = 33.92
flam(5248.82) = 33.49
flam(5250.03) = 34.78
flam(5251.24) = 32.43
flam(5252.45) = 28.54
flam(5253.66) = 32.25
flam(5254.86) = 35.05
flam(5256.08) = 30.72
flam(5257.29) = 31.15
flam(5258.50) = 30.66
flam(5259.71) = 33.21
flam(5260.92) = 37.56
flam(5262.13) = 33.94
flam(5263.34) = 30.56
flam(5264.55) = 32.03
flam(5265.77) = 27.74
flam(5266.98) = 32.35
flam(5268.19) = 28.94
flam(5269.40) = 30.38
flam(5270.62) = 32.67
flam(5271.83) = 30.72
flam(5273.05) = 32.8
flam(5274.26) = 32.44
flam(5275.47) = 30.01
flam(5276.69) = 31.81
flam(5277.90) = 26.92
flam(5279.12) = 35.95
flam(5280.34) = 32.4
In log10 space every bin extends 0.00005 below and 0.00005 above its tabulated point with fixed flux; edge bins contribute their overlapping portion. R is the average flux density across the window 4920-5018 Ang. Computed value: 30.1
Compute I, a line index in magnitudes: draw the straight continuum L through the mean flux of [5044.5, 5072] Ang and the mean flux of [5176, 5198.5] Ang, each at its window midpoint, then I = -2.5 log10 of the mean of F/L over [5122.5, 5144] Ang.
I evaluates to -0.06 mag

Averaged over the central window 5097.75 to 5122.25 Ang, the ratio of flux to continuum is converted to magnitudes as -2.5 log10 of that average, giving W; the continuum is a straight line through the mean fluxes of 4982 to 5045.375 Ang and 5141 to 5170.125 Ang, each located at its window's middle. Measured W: 0.06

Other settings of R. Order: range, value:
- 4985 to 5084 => 30.9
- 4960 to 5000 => 30.1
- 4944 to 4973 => 30.1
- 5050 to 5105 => 29.6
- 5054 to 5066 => 29.2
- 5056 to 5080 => 29.6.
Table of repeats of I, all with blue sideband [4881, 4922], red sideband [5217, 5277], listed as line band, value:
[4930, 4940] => 0.082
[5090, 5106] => 0.040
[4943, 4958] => 0.069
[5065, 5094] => 0.074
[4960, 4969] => -0.028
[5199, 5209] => -0.009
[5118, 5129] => 0.017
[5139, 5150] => 0.025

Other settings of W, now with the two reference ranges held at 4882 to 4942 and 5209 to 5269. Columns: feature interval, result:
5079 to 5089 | 0.08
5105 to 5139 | 0.02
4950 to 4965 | -0.02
